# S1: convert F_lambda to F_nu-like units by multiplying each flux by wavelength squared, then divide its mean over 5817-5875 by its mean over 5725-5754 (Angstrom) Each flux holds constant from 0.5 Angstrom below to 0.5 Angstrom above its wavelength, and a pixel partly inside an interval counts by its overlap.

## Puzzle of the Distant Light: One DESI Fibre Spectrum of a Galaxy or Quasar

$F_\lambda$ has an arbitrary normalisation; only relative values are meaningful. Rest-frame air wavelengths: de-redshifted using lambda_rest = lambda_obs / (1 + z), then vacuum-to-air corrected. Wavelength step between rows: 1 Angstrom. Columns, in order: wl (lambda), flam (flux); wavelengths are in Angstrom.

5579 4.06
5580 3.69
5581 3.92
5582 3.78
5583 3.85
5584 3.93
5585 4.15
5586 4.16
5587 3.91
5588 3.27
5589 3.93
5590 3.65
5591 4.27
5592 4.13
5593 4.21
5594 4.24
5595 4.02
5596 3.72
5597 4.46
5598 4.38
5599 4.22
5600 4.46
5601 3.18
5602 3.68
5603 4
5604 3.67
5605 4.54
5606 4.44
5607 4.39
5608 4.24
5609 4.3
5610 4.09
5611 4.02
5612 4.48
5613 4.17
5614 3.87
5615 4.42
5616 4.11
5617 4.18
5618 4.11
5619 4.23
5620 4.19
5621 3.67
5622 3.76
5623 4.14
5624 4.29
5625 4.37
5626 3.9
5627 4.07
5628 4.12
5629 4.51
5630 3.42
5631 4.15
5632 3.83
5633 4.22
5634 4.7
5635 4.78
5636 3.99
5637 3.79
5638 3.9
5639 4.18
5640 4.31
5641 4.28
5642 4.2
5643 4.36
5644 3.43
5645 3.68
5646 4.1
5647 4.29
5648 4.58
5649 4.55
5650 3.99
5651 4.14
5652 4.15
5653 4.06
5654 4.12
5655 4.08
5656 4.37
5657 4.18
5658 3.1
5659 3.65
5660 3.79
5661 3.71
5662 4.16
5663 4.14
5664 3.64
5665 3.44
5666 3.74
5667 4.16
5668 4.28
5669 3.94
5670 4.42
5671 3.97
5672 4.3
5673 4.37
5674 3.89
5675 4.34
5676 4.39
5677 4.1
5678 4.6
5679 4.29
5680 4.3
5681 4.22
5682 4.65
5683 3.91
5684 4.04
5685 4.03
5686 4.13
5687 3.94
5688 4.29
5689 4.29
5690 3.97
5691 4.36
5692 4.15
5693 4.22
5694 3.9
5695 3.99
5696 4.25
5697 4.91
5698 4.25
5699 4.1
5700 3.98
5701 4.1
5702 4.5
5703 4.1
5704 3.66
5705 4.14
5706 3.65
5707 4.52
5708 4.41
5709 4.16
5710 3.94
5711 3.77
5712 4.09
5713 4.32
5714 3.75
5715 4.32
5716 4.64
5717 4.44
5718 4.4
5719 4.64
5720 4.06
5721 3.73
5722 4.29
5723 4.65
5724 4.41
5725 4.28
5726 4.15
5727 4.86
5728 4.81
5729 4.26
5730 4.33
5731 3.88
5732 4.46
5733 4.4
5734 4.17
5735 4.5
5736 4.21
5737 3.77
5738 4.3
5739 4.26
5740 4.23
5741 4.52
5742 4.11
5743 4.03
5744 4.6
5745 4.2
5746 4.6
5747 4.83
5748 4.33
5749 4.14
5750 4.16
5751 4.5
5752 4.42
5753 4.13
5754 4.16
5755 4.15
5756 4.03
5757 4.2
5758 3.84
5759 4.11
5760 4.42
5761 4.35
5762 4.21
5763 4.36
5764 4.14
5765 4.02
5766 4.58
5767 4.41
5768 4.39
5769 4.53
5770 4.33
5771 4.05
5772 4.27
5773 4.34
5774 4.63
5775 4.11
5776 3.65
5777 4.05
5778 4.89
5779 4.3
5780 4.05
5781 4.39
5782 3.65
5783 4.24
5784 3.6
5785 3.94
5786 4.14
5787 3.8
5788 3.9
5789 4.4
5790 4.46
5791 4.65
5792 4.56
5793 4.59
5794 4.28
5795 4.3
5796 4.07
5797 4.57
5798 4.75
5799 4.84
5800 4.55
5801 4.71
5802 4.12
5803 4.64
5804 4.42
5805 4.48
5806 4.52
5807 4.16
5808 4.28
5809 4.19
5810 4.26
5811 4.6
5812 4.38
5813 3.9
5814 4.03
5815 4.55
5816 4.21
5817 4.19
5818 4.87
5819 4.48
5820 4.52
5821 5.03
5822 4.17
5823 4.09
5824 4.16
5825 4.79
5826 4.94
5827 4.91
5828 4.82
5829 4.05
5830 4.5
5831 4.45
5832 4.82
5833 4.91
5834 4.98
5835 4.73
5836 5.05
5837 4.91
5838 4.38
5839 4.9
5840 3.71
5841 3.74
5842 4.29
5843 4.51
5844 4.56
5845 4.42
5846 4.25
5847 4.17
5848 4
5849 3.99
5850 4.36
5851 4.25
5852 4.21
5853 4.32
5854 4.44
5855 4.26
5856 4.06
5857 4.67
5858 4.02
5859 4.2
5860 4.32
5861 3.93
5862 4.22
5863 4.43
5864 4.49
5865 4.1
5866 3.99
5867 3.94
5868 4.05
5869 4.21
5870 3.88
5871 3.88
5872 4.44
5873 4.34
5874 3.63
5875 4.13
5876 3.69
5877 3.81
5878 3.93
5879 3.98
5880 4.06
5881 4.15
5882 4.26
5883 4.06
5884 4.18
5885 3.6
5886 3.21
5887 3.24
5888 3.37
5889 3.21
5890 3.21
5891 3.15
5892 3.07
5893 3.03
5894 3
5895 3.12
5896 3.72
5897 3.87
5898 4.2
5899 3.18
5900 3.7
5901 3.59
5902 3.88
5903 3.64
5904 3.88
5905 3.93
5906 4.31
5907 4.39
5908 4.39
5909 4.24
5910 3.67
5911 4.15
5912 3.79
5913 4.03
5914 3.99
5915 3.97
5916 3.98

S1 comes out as 1.05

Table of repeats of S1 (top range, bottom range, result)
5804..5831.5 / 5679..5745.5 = 1.09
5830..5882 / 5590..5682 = 1.12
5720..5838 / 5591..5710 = 1.11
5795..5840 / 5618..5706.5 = 1.16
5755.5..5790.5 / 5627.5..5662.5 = 1.07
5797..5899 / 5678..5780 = 1.03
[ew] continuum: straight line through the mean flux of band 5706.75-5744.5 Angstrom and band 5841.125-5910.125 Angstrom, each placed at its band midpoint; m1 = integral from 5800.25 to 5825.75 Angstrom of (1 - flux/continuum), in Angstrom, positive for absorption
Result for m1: -1.91 Angstrom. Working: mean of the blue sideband 4.28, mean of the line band 4.4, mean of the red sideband 3.96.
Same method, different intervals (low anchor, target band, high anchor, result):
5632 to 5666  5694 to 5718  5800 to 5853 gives 0.0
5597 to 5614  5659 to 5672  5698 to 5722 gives 0.6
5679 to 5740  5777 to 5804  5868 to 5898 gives -2.3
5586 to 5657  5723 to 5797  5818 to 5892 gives -1.9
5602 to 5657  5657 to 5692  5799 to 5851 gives 1.1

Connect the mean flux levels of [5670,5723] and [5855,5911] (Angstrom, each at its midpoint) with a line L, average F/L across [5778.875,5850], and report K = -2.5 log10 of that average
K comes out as -0.10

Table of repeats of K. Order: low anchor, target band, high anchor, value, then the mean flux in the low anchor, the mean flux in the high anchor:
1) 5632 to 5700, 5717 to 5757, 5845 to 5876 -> -0.04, 4.13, 4.17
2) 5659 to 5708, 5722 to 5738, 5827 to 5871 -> -0.04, 4.13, 4.34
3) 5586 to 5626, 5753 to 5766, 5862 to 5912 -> -0.06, 4.09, 3.83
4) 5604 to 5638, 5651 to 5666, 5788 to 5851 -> 0.08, 4.16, 4.45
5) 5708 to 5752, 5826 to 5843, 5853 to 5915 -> -0.14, 4.29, 3.9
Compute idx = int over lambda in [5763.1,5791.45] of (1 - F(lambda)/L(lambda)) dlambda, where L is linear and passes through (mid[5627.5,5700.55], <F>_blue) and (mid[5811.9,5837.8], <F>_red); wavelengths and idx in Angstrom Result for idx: 1.4 Angstrom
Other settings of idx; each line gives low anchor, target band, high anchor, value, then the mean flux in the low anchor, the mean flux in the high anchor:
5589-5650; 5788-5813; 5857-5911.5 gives -3.04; 4.12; 3.86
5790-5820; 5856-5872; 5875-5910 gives -0.86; 4.42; 3.72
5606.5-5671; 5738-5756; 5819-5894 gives -0.79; 4.09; 4.17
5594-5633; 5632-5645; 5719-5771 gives -0.02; 4.1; 4.29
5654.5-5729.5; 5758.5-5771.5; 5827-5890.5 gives -0.41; 4.16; 4.18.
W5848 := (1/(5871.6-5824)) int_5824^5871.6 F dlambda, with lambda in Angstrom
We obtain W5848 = 4.36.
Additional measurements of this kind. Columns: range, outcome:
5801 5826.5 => 4.41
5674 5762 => 4.24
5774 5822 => 4.33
